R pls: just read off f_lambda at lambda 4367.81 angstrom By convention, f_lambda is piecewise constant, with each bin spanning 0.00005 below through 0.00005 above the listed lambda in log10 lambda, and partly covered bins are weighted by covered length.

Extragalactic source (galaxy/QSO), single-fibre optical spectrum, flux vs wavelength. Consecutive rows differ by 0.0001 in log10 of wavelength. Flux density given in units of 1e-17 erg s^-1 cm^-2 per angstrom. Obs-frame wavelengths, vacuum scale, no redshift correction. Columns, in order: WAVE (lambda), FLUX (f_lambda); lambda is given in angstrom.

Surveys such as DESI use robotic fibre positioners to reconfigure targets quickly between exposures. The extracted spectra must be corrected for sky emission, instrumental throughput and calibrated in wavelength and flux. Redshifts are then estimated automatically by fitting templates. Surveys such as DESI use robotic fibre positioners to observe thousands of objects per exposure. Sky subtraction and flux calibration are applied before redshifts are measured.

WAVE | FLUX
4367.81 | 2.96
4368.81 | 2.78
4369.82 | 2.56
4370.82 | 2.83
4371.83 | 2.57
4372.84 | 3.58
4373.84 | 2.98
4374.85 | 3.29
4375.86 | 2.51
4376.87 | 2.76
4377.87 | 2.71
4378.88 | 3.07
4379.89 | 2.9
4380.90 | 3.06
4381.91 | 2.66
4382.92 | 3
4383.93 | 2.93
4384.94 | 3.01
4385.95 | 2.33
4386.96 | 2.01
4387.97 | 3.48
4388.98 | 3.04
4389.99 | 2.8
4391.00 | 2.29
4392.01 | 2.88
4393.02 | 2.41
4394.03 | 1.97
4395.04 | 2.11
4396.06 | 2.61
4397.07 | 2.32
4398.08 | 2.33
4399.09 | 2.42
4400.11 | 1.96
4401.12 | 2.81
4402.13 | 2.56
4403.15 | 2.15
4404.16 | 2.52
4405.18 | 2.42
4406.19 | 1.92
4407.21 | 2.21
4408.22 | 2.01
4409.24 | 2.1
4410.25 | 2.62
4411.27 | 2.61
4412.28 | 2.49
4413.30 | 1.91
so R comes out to 2.96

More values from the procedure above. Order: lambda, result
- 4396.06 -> 2.61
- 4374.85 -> 3.29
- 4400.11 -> 1.96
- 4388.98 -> 3.04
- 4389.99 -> 2.8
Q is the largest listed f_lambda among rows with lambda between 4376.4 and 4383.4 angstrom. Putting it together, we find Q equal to 3.07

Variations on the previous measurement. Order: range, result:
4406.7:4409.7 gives 2.21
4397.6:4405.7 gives 2.81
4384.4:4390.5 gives 3.48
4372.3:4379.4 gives 3.58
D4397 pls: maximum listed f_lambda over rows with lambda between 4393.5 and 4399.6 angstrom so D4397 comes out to 2.61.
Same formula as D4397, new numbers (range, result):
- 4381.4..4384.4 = 3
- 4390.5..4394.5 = 2.88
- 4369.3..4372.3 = 2.83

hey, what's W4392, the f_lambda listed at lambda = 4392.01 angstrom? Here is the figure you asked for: 2.88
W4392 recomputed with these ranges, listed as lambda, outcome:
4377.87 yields 2.71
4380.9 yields 3.06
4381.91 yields 2.66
